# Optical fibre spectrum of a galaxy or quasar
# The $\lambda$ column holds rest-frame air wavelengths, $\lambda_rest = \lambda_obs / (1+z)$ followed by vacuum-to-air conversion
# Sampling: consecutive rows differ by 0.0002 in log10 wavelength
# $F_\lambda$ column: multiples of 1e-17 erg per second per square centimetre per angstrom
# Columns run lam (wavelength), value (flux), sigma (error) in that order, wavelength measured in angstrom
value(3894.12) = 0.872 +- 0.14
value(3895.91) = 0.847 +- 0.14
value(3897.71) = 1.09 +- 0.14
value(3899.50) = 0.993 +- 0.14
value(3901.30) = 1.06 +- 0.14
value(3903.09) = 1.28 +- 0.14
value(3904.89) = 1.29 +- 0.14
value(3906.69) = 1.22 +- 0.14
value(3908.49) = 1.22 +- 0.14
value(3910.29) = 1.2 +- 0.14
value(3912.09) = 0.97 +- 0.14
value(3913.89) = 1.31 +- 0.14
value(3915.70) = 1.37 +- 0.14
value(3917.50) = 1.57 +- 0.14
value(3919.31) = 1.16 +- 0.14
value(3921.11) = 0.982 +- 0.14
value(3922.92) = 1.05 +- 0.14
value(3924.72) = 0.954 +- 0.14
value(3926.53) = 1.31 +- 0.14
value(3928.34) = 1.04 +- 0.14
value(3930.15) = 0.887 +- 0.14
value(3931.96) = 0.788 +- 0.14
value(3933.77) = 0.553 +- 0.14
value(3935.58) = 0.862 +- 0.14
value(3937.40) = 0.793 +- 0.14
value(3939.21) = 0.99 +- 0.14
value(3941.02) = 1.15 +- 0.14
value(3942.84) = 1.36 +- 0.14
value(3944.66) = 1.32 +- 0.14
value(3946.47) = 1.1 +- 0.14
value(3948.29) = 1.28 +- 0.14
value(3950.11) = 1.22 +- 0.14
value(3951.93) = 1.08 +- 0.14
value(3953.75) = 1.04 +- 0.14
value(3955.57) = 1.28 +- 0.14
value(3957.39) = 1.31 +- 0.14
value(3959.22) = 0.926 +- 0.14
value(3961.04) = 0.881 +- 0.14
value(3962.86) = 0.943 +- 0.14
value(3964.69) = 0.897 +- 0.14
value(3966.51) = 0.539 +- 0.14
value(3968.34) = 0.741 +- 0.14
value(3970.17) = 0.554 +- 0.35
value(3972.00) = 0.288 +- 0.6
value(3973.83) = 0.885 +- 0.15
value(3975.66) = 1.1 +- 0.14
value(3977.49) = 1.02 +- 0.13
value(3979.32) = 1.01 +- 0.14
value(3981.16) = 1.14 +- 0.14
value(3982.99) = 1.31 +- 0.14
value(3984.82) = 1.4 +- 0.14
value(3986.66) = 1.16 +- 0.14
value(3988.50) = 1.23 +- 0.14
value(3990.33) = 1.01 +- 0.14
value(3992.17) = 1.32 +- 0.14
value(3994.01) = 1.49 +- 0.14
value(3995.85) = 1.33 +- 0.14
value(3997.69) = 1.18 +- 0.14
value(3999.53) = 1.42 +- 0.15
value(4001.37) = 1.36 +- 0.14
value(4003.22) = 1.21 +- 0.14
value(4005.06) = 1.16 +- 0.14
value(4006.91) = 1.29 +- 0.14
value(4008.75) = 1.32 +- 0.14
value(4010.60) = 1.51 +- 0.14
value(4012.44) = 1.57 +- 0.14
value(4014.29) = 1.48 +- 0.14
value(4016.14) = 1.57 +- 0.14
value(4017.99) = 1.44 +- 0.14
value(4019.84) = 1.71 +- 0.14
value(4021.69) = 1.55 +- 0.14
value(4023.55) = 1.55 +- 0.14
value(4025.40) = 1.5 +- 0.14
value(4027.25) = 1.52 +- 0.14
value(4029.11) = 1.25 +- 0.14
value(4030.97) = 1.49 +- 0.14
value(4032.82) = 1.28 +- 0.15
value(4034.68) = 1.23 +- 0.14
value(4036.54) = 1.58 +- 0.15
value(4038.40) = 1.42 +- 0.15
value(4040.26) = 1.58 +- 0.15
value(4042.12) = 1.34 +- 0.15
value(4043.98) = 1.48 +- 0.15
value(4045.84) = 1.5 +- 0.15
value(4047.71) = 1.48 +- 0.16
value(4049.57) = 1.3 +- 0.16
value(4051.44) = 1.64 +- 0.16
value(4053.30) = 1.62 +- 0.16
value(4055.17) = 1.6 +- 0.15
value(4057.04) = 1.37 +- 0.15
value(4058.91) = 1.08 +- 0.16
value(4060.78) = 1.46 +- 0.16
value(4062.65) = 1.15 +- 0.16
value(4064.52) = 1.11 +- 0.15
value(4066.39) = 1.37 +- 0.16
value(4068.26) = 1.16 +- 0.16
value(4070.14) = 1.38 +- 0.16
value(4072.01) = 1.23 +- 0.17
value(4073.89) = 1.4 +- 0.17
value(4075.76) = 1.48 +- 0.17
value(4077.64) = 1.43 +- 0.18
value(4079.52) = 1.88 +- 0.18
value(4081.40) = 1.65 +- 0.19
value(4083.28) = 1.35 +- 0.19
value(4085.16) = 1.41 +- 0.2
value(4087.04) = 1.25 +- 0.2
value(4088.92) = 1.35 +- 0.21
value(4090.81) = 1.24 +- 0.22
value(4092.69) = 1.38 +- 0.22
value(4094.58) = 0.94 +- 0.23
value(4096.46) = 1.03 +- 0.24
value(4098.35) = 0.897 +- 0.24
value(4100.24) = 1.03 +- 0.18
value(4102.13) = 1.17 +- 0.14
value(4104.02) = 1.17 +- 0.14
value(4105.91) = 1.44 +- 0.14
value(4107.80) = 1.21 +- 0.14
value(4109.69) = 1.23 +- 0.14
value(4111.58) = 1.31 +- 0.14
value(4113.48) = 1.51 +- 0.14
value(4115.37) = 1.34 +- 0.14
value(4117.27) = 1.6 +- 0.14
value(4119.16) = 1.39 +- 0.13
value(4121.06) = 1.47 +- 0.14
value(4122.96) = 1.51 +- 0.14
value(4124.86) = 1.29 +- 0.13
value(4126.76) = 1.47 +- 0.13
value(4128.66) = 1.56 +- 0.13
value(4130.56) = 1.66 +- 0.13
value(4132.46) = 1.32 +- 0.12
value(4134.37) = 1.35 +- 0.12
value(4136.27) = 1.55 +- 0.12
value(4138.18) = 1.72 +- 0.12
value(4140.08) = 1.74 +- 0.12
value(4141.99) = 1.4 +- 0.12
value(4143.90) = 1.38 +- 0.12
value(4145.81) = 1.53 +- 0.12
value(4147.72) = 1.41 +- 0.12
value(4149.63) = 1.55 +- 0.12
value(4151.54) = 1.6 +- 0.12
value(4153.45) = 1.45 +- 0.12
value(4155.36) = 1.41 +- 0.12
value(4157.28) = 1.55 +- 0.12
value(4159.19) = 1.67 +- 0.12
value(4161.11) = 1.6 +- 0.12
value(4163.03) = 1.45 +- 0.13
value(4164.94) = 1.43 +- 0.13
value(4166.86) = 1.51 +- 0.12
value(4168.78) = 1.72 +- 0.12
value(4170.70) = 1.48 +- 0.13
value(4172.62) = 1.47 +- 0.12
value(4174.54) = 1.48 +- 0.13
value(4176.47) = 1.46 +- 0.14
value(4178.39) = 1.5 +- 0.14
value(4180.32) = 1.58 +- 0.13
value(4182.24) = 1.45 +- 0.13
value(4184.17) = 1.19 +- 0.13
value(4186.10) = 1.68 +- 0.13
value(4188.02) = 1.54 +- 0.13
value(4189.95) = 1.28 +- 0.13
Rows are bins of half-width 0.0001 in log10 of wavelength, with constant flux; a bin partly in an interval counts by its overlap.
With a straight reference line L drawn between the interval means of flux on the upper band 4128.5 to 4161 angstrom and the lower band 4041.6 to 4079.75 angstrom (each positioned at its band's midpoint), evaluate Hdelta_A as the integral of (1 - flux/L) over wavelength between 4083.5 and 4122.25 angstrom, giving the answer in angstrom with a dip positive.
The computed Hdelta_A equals 4.98 angstrom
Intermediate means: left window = 1.39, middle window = 1.27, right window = 1.52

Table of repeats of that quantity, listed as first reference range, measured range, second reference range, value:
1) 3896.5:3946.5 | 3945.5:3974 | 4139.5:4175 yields 5.6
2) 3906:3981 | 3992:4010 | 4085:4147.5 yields -2.7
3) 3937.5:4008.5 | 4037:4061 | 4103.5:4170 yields -3.4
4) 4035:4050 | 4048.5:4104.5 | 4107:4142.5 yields 5.3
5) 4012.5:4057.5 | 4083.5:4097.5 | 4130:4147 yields 2.5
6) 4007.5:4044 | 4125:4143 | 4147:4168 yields -0.1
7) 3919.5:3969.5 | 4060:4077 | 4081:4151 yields -0.4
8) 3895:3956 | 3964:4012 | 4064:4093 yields 4.2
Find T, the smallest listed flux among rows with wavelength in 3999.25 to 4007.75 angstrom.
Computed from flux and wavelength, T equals 1.16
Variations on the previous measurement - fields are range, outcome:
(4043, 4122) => 0.897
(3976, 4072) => 1.01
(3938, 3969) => 0.539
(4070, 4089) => 1.23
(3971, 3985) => 0.288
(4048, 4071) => 1.08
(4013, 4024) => 1.44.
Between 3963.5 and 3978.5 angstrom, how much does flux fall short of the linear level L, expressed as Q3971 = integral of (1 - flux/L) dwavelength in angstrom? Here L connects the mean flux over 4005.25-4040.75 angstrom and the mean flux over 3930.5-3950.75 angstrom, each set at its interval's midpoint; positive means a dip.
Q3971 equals 5.4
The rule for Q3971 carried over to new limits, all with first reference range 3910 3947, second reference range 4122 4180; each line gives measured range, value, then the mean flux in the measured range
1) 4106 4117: 0.7 angstrom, 1.35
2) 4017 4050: -4.6 angstrom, 1.46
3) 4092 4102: 2.5 angstrom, 1.06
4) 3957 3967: 2.0 angstrom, 0.912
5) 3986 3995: -0.3 angstrom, 1.25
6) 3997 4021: -3.3 angstrom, 1.41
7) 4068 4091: -0.7 angstrom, 1.41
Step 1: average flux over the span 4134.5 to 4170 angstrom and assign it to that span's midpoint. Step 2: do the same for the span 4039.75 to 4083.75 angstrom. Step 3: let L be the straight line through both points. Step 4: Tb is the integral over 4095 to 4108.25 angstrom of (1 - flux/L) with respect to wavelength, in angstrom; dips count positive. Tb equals 3.1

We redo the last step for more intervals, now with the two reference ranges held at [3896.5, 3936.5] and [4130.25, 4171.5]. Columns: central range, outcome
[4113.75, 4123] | 0.00 angstrom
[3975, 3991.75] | 0.80 angstrom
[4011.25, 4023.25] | -2.57 angstrom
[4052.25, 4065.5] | 0.08 angstrom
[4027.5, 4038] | -0.58 angstrom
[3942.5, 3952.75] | -0.61 angstrom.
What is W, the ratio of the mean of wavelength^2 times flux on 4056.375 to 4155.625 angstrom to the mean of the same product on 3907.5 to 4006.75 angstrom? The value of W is 1.4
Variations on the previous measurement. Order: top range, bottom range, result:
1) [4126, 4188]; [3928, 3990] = 1.66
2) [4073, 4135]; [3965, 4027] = 1.17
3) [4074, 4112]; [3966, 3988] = 1.45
